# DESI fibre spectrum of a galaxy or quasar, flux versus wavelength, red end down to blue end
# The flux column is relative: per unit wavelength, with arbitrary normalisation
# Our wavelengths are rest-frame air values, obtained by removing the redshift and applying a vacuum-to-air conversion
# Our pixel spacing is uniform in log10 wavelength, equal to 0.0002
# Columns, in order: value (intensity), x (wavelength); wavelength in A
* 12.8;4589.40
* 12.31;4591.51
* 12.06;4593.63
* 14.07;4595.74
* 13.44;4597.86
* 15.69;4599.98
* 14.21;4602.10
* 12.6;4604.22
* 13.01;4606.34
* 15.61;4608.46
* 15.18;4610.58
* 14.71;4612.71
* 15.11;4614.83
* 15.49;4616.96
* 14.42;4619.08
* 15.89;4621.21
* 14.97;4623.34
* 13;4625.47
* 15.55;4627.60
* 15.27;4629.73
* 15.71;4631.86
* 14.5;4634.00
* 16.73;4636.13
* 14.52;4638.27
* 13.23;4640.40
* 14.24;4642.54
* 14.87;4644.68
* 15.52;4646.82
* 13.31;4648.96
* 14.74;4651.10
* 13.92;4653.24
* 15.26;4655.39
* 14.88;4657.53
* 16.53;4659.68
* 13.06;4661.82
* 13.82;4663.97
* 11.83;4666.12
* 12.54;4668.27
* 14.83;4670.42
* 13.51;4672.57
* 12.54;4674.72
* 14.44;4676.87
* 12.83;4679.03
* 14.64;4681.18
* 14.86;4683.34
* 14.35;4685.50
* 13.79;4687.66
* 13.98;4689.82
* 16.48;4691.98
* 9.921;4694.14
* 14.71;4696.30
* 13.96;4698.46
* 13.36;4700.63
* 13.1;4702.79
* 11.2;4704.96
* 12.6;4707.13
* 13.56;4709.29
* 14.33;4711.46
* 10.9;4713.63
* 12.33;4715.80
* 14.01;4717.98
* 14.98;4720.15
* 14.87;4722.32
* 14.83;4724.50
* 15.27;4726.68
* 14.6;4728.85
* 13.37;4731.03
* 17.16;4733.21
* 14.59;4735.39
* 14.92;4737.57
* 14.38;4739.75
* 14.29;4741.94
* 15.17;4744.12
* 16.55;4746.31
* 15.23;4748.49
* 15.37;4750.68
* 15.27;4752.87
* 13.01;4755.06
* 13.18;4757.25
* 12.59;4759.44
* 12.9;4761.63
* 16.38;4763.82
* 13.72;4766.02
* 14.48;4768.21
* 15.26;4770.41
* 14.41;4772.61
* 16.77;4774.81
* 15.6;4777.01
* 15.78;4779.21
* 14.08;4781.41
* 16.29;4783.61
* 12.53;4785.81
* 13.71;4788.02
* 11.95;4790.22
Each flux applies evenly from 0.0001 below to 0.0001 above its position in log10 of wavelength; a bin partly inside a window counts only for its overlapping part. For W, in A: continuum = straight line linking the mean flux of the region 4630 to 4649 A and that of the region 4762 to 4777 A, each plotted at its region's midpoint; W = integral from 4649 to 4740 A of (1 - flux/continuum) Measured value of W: 6.1 A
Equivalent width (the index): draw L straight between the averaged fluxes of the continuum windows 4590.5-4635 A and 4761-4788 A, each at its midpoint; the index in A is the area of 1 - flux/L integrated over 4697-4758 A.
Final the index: 2.3 A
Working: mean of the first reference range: 14.4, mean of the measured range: 14.2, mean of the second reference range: 14.8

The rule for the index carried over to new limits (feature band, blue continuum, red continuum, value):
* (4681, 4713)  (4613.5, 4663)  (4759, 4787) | 2.6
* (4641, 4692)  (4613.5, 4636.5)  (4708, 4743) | 2.1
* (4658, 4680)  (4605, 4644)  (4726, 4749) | 1.9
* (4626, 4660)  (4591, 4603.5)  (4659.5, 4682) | -3.1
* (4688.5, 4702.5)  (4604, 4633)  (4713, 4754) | 1.0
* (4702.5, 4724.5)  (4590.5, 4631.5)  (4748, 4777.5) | 1.8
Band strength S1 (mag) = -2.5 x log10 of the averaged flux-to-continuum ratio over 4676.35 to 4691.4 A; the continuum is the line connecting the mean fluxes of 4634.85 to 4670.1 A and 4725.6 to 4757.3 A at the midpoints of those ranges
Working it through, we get 0.025 mag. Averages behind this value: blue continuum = 14.3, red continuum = 14.9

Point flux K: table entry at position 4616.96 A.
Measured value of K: 15.49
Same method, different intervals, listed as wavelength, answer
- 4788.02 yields 13.71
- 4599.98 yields 15.69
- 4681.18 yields 14.64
